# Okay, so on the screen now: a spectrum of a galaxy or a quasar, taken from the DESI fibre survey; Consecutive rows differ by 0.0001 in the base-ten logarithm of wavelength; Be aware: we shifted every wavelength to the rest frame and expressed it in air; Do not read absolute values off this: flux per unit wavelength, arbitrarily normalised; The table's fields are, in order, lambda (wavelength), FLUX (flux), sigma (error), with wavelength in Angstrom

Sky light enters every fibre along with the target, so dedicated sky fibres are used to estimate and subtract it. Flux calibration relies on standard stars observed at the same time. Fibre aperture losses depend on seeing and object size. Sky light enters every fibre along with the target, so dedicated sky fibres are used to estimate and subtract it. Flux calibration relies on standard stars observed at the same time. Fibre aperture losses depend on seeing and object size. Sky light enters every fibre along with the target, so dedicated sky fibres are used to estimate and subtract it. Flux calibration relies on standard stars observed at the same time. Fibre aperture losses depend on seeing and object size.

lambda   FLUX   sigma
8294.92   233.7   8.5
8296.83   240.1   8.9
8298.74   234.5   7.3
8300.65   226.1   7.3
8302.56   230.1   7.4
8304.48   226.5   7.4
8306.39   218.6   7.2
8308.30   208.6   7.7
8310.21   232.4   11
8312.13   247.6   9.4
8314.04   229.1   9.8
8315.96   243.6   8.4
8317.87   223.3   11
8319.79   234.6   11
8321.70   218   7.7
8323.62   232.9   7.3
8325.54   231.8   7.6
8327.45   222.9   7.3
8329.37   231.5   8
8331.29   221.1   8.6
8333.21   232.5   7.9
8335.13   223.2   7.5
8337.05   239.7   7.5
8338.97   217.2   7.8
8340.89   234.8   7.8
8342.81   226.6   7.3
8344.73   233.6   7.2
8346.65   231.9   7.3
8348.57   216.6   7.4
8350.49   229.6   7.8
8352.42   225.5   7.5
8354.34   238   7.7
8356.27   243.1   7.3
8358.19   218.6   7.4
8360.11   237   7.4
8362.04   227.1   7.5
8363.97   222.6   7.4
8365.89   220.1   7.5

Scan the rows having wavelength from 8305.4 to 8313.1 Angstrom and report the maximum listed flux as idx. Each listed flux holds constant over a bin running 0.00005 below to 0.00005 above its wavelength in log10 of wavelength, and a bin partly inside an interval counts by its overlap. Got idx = 247.6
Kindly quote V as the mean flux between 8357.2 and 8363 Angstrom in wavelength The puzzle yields 228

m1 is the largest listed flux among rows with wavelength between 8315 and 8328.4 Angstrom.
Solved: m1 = 243.6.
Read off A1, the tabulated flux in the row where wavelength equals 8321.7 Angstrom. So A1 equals 218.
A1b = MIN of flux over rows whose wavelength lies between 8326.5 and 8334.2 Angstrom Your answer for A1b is 221.1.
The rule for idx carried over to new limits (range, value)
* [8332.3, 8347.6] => 239.7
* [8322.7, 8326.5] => 232.9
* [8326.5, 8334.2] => 232.5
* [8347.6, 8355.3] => 238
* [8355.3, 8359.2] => 243.1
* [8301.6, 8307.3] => 230.1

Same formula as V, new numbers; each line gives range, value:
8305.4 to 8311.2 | 220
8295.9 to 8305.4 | 231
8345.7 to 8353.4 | 226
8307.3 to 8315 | 229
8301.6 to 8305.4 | 228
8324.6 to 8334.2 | 228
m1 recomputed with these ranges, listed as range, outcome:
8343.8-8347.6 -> 233.6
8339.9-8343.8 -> 234.8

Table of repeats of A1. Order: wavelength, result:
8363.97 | 222.6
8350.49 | 229.6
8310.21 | 232.4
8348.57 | 216.6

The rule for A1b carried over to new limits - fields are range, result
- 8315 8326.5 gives 218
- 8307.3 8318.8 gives 208.6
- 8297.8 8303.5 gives 226.1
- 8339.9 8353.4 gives 216.6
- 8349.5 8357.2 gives 225.5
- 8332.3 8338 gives 223.2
